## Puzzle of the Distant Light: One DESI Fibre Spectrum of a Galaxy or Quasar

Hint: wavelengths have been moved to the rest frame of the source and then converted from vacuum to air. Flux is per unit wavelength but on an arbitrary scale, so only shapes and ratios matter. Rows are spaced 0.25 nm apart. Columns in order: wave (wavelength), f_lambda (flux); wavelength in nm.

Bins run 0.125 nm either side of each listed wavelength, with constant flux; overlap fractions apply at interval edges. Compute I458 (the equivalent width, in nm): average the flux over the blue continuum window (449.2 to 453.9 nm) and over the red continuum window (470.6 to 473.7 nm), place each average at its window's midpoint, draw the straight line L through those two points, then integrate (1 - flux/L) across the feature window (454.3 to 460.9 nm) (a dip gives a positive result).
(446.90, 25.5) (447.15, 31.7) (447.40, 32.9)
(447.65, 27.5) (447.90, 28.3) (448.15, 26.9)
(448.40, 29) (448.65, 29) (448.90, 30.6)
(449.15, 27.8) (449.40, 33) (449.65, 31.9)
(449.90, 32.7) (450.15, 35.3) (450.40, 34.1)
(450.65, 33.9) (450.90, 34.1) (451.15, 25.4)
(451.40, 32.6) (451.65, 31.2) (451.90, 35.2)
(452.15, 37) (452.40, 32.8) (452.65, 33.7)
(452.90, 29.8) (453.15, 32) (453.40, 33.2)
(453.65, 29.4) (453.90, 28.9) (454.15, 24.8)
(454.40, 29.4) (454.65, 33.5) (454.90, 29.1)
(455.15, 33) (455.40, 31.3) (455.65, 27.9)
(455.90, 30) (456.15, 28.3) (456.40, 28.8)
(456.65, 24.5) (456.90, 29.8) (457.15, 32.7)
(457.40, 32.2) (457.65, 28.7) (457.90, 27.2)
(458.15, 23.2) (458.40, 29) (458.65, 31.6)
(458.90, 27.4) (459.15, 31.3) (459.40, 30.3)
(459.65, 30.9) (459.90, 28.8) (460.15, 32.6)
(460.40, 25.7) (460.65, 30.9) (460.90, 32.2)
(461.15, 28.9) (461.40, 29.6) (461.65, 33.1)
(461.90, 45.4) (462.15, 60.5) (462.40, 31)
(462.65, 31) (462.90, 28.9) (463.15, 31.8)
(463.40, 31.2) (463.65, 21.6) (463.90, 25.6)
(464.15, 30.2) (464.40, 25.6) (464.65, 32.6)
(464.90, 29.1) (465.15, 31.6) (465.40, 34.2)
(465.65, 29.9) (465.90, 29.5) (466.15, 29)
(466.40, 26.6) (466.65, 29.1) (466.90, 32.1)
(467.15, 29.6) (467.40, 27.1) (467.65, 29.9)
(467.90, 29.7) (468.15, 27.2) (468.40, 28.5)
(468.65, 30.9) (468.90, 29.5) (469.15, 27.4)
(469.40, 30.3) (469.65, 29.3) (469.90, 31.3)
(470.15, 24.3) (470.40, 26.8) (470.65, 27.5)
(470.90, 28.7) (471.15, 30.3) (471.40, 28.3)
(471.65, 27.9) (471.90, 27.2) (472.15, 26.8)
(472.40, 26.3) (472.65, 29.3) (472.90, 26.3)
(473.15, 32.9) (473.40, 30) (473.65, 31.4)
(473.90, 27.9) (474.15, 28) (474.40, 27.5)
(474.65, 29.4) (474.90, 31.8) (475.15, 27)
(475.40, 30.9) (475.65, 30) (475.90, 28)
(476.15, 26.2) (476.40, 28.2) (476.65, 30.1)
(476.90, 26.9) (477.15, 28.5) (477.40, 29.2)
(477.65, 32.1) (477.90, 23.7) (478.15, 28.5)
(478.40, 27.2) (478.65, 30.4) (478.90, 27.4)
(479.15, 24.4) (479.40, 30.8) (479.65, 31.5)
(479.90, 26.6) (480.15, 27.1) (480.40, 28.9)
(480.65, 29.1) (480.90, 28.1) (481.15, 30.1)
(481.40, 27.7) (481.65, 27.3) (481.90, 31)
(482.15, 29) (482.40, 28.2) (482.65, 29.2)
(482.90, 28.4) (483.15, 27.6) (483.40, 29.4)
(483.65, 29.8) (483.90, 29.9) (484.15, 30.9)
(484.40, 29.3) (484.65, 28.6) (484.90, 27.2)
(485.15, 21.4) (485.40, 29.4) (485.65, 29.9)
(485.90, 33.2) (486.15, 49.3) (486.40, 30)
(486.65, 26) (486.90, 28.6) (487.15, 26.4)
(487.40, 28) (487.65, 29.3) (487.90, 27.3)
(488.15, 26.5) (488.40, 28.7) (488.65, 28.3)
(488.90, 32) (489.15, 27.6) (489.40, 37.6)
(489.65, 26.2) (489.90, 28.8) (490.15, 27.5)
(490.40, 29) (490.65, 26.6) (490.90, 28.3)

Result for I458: 0.37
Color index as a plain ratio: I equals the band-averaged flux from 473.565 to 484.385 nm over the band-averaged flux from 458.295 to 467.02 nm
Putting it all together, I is 0.92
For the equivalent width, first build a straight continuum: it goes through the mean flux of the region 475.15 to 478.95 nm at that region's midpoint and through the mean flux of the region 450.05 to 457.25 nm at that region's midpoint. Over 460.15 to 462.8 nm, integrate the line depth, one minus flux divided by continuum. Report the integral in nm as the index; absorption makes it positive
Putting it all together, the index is -0.39 nm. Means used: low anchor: 31.1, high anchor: 28.5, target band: 34.7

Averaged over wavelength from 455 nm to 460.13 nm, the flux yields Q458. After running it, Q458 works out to 29.4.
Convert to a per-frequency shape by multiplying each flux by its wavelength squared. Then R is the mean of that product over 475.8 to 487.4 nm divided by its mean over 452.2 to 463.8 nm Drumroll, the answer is 1.04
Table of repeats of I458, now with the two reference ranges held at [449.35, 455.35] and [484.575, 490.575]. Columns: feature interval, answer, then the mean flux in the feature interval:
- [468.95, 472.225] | 0.26 nm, 28.2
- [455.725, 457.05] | 0.14 nm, 28.3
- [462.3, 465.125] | 0.19 nm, 29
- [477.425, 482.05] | 0.23 nm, 28.5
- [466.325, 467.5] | 0.07 nm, 29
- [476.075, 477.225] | 0.08 nm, 28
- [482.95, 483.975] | 0.02 nm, 29.1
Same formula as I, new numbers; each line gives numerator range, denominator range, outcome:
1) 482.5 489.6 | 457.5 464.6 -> 0.96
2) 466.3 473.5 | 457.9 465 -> 0.92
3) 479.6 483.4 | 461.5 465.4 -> 0.88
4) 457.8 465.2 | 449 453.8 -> 0.96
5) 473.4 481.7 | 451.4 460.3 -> 0.94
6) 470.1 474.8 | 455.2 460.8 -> 0.97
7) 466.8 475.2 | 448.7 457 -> 0.93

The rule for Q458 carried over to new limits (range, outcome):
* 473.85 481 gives 28.5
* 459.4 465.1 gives 31.7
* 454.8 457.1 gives 29.3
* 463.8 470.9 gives 29.1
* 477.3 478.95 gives 28.4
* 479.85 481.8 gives 28.2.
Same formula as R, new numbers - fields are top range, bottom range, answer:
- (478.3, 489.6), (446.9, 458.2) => 1.09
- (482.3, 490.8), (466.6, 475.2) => 1.09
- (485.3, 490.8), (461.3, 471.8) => 1.08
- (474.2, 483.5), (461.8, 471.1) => 0.99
